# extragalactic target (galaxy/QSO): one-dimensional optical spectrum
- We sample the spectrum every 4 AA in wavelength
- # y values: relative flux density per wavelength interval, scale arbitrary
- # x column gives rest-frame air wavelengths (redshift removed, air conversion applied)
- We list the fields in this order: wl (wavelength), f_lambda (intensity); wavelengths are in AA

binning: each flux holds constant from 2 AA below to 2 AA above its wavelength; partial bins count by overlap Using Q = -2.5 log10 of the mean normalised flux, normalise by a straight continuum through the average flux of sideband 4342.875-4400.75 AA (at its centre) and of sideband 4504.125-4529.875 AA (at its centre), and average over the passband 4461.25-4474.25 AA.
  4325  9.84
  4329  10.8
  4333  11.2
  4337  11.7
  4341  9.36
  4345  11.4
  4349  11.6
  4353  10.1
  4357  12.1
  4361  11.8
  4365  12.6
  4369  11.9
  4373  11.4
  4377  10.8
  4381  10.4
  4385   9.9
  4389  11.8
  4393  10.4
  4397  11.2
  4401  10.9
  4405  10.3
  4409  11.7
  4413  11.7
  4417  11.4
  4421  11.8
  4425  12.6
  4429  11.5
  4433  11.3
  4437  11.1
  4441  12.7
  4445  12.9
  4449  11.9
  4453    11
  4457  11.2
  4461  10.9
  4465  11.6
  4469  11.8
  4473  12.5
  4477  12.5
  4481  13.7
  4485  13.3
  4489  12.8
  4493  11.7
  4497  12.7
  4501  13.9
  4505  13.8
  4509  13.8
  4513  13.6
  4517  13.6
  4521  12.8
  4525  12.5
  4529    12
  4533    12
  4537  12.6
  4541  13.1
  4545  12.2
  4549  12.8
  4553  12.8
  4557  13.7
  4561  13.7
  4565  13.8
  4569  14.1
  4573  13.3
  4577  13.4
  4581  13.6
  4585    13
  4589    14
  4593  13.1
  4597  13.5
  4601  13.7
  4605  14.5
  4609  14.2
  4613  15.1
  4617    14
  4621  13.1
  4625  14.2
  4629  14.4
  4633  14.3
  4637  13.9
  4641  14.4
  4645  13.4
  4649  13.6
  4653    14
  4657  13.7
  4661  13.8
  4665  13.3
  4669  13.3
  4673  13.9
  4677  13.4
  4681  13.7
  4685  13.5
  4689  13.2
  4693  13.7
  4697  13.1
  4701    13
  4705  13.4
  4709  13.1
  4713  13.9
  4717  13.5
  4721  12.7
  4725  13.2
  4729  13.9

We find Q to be 0.06 mag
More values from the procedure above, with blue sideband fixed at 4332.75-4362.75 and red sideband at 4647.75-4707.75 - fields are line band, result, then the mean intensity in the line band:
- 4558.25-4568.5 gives -0.09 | 13.8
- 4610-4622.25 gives -0.09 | 14.1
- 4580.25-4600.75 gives -0.05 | 13.5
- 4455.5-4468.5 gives 0.06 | 11.3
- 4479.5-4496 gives -0.06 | 12.8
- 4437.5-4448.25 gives -0.06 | 12.5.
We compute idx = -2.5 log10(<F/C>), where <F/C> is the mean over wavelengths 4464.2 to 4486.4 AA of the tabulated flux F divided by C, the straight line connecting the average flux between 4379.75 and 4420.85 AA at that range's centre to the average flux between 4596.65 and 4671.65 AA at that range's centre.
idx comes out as -0.06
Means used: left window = 11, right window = 13.9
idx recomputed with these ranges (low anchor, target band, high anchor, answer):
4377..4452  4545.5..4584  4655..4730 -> -0.076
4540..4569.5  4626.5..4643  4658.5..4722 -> -0.071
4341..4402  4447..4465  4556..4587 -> 0.083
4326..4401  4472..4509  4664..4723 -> -0.092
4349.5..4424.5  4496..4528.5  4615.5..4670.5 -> -0.066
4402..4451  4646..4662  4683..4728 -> -0.059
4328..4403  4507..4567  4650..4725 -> -0.054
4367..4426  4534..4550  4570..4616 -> 0.040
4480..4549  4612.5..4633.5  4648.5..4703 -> -0.062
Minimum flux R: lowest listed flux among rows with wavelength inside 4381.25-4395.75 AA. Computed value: 9.9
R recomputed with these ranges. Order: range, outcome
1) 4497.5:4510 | 13.8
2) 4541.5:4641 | 12.2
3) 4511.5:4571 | 12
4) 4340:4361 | 9.36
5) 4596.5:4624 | 13.1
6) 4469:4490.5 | 11.8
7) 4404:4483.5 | 10.3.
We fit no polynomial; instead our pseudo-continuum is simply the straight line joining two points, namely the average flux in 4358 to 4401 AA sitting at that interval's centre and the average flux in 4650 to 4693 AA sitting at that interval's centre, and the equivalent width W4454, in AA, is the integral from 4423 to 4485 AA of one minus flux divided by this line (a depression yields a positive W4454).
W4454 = -0.8 AA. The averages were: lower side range 11.2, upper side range 13.6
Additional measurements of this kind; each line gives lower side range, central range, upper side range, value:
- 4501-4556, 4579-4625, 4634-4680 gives -1.49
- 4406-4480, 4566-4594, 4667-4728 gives -1.95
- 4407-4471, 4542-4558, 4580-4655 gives 0.28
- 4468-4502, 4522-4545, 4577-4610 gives 1.28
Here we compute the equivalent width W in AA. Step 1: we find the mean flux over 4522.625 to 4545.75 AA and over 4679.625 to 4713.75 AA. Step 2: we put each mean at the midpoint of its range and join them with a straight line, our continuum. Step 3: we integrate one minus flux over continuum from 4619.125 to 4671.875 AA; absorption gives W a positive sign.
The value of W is -2.9 AA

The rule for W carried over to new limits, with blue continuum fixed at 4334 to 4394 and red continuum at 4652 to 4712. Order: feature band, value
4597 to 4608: -0.9 AA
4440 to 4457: -0.3 AA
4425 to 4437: 0.1 AA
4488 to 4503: -0.8 AA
